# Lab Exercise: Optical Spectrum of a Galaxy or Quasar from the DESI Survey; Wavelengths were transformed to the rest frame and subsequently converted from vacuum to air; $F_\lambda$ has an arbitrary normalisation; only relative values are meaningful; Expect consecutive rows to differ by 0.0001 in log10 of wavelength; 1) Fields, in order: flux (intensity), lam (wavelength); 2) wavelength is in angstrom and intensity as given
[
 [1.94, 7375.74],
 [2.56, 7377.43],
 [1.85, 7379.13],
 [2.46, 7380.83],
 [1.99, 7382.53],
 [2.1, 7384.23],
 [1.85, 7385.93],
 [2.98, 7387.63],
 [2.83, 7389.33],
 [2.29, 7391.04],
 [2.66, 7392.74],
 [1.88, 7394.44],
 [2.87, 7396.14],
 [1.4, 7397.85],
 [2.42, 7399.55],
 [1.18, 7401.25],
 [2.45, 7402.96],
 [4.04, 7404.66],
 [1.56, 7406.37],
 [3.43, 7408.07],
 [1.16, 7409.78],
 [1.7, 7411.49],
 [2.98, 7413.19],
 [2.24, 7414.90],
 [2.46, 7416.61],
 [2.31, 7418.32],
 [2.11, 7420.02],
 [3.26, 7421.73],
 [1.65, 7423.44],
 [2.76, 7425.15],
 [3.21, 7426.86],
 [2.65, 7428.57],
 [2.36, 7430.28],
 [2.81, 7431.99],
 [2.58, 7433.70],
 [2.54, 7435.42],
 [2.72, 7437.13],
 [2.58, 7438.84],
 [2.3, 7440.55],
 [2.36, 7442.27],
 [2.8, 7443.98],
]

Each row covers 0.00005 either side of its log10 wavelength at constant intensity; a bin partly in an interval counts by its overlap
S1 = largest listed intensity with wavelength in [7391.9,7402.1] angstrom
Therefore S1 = 2.87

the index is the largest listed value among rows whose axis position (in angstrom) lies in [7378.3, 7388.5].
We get 2.98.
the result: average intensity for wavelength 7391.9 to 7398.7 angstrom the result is 2.2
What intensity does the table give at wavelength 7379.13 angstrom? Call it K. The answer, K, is 1.85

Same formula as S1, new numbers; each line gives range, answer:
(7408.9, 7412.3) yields 1.7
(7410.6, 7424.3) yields 3.26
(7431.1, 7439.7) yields 2.81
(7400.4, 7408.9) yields 4.04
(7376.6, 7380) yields 2.56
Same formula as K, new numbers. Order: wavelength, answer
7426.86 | 3.21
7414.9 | 2.24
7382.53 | 1.99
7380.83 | 2.46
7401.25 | 1.18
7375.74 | 1.94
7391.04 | 2.29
